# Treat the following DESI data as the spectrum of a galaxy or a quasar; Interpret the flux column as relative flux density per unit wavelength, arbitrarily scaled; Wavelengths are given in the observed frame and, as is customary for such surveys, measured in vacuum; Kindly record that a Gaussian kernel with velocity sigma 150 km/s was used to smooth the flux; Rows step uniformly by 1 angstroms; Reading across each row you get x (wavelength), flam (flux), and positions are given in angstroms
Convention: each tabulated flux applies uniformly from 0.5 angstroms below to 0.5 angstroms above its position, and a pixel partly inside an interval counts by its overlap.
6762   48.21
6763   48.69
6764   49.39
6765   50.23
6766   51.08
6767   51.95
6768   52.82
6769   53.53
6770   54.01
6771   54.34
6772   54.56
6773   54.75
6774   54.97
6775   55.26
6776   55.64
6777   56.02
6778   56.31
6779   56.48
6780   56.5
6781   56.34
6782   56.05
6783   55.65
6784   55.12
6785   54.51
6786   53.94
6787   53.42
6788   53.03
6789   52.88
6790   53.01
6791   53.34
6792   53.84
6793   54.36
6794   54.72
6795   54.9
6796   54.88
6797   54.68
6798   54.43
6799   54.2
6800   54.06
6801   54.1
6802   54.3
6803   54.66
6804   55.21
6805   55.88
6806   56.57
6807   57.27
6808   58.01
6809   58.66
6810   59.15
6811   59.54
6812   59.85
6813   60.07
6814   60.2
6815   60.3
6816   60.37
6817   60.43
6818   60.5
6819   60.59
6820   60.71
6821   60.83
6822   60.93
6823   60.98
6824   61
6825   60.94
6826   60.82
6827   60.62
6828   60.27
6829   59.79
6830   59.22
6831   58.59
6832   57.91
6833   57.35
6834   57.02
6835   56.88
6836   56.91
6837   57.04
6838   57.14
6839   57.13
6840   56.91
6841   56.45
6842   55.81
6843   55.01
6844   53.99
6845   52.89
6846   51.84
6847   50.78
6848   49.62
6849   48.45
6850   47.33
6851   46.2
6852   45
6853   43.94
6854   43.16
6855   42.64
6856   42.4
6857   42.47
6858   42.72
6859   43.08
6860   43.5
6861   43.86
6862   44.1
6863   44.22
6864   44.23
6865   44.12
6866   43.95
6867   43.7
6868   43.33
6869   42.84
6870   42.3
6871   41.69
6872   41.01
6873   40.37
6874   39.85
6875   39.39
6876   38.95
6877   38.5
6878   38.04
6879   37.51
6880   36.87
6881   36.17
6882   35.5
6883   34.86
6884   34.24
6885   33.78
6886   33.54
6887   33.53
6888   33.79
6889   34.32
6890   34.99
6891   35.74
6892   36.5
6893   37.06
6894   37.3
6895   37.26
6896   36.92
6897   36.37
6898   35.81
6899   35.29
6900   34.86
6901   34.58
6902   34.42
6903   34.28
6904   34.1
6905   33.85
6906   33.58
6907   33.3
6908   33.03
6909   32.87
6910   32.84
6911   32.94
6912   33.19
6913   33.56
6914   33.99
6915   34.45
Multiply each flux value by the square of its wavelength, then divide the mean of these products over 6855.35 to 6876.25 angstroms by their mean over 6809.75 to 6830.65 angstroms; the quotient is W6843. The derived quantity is 0.7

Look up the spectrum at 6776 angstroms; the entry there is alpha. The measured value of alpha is 55.64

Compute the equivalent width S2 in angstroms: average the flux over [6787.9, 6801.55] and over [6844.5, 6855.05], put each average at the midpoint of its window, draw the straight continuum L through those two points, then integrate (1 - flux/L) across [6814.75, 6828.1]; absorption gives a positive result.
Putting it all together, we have -2.55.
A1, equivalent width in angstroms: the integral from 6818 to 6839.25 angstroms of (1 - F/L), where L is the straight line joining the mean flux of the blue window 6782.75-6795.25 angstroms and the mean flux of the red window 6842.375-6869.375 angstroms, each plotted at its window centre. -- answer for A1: -4.3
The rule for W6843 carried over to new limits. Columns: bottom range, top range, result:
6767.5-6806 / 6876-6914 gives 0.66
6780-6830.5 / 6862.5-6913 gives 0.66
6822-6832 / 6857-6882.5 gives 0.69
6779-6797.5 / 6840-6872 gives 0.87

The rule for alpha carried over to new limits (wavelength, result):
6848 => 49.62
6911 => 32.94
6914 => 33.99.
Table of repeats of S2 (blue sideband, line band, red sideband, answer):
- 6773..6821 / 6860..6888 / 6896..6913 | 0.63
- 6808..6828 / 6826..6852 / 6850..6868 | -1.64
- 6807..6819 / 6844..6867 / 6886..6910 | 0.81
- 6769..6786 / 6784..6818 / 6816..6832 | 1.06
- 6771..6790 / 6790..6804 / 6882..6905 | -0.60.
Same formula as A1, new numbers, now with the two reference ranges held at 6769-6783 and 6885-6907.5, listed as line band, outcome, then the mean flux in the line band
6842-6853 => -1.72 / 50.1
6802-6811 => -1.20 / 56.9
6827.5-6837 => -2.54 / 58.2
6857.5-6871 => -1.01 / 43.5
